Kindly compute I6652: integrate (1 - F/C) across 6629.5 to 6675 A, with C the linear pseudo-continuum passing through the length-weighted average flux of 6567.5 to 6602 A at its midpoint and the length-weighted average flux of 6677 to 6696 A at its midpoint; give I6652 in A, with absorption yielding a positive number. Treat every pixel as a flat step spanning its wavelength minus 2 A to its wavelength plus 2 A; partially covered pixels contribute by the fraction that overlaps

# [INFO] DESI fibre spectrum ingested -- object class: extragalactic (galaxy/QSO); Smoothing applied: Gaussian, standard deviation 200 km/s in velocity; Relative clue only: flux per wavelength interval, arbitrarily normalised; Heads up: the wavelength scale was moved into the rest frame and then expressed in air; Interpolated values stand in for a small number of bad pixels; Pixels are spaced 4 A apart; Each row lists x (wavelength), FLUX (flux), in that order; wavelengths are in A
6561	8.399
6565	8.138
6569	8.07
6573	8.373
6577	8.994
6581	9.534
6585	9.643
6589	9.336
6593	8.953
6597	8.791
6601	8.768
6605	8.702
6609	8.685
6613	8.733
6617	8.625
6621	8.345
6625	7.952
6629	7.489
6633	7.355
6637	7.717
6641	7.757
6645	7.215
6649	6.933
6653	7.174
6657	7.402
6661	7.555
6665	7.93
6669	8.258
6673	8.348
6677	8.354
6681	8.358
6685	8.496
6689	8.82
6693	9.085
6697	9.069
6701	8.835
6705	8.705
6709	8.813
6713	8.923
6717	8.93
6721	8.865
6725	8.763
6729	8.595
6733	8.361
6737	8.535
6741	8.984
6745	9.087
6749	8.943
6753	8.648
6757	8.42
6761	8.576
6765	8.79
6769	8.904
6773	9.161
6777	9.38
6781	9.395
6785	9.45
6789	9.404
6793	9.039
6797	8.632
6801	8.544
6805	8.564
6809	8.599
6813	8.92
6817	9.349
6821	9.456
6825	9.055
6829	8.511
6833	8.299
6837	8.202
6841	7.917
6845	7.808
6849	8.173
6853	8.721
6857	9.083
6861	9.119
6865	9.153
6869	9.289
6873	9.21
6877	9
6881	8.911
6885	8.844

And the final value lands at 6.1 A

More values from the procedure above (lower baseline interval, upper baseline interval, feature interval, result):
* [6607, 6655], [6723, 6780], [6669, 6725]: -2.38 A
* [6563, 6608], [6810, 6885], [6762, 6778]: -0.37 A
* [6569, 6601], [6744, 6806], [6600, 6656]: 6.57 A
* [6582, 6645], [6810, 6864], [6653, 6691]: 1.70 A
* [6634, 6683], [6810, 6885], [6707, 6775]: -4.86 A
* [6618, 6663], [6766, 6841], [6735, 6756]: -0.97 A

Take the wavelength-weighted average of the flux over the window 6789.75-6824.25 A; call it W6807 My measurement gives 8.91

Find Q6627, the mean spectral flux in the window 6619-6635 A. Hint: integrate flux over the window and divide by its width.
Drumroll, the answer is 7.79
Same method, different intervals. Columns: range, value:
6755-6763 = 8.5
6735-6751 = 8.89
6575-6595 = 9.29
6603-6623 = 8.62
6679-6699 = 8.77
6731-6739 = 8.45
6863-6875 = 9.22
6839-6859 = 8.34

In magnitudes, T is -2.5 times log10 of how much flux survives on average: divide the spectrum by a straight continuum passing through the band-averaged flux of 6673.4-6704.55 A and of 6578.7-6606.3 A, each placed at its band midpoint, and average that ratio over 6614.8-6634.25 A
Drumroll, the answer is 0.13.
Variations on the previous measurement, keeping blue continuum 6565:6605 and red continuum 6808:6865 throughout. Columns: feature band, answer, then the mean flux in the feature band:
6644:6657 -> 0.23 mag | 7.14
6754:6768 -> 0.01 mag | 8.62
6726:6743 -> 0.02 mag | 8.63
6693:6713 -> -0.01 mag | 8.89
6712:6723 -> -0.02 mag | 8.9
